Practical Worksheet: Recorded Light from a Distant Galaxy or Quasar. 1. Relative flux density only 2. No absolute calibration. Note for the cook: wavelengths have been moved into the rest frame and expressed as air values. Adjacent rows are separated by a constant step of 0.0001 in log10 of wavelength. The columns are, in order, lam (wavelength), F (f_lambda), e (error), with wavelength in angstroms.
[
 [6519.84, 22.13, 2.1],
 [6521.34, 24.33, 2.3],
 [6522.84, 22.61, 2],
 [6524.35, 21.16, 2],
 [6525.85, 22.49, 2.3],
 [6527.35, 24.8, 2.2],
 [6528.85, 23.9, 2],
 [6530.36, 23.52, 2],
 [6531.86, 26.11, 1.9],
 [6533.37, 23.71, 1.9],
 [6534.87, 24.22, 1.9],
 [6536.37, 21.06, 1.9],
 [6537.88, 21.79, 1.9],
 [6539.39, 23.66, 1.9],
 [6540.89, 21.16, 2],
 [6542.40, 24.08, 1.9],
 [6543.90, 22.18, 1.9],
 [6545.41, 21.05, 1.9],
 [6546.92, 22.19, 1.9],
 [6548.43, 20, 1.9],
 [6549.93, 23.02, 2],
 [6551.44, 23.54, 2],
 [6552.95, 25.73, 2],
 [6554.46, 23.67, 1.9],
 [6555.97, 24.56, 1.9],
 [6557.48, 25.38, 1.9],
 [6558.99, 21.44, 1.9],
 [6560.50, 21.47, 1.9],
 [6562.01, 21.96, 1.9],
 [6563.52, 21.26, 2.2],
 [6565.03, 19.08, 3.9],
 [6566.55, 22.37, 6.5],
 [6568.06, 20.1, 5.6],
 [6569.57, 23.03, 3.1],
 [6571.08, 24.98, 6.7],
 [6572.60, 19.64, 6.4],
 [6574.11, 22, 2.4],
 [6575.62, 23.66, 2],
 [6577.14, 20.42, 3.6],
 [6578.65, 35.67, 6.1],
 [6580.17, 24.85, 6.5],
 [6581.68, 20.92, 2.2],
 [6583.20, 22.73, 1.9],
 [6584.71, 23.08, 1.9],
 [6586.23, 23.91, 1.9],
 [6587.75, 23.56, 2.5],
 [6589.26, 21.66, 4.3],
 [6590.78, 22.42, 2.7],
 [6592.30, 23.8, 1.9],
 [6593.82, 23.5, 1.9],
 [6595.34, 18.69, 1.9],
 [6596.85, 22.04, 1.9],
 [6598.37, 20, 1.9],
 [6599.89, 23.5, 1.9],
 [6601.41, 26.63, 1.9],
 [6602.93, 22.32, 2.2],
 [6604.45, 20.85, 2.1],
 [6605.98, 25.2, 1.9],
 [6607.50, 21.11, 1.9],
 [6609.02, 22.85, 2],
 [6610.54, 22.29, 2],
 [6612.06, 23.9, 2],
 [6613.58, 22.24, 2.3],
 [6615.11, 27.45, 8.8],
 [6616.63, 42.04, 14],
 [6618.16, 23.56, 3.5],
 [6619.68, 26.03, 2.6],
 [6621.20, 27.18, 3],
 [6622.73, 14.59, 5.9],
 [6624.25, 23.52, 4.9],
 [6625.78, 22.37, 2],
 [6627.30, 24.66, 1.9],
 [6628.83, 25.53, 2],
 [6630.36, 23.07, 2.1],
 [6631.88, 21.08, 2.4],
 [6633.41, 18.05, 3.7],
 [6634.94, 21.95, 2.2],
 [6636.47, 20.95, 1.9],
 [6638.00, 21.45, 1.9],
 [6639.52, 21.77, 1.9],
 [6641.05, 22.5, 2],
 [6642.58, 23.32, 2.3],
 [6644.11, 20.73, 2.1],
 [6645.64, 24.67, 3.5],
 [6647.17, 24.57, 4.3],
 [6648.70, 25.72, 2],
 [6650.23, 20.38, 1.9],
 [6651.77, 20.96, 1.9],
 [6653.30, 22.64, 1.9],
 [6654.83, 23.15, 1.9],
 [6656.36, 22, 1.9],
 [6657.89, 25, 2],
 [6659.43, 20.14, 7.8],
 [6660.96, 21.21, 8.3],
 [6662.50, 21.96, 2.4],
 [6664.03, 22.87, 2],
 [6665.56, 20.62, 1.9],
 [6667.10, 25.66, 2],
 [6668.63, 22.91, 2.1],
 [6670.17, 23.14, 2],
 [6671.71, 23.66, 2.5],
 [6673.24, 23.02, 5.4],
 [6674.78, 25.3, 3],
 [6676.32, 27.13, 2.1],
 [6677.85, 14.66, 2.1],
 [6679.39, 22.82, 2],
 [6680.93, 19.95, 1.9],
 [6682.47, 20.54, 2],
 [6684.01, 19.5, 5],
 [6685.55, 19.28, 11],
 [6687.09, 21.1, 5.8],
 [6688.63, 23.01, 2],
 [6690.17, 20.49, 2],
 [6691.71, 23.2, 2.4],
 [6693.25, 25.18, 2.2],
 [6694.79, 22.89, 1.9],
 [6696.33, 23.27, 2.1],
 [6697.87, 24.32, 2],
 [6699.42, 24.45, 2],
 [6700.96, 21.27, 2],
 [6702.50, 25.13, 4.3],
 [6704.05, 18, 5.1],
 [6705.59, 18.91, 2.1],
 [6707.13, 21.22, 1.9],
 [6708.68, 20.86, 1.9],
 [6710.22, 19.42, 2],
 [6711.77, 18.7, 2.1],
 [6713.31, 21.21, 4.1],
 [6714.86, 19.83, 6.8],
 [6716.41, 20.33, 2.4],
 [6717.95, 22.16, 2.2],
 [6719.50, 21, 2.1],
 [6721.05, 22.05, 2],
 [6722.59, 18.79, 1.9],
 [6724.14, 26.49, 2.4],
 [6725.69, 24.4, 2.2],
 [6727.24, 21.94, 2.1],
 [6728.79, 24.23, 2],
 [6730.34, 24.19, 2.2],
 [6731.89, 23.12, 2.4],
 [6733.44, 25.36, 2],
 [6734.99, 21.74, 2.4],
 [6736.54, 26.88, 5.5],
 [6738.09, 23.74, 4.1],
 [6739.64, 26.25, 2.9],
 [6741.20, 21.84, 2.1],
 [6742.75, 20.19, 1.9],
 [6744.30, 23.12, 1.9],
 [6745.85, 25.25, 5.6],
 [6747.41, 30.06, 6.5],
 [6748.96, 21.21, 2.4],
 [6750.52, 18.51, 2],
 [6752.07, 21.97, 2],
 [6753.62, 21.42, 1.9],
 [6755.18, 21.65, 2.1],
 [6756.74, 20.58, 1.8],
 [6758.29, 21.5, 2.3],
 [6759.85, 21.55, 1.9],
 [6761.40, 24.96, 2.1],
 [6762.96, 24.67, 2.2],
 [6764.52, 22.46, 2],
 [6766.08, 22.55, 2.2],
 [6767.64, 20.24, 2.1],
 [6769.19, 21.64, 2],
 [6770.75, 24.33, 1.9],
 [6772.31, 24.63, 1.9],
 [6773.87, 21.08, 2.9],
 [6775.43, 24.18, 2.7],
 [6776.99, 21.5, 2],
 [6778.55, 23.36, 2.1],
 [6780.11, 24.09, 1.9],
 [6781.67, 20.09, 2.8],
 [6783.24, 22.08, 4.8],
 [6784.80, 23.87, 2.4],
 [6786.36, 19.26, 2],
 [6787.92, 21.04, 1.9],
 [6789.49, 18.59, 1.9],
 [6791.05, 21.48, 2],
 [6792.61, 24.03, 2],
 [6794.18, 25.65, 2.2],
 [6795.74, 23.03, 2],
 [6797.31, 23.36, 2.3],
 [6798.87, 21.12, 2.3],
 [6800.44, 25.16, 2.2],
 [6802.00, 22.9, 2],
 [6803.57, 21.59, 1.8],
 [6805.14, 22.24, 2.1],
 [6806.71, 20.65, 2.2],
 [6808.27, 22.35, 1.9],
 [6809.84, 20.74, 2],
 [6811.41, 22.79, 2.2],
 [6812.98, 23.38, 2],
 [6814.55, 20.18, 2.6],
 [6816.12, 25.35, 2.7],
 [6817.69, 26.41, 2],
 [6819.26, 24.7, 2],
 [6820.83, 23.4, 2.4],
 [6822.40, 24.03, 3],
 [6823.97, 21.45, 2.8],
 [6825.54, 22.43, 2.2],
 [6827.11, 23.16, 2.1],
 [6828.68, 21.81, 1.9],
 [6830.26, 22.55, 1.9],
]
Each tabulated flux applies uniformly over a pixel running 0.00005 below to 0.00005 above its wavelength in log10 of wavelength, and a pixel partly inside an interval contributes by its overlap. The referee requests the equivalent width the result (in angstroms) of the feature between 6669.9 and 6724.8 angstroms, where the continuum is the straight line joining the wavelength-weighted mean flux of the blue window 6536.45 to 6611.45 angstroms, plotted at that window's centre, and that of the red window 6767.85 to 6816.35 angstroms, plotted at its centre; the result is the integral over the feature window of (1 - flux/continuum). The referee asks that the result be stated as 2.03 angstroms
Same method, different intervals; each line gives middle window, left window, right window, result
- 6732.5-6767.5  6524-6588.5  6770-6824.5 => -0.40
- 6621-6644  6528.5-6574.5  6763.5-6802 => 0.62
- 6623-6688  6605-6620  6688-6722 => 4.18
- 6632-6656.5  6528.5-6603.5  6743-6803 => 0.67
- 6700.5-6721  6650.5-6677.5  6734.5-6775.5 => 1.98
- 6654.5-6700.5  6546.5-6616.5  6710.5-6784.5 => 0.84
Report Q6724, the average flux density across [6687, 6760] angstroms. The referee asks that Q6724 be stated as 22.4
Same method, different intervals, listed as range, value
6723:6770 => 23.1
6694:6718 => 21.4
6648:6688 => 22.1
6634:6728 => 22.1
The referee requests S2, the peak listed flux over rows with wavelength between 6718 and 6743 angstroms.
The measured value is 26.88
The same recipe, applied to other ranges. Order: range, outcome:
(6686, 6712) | 25.18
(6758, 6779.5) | 24.96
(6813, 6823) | 26.41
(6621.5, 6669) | 25.72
